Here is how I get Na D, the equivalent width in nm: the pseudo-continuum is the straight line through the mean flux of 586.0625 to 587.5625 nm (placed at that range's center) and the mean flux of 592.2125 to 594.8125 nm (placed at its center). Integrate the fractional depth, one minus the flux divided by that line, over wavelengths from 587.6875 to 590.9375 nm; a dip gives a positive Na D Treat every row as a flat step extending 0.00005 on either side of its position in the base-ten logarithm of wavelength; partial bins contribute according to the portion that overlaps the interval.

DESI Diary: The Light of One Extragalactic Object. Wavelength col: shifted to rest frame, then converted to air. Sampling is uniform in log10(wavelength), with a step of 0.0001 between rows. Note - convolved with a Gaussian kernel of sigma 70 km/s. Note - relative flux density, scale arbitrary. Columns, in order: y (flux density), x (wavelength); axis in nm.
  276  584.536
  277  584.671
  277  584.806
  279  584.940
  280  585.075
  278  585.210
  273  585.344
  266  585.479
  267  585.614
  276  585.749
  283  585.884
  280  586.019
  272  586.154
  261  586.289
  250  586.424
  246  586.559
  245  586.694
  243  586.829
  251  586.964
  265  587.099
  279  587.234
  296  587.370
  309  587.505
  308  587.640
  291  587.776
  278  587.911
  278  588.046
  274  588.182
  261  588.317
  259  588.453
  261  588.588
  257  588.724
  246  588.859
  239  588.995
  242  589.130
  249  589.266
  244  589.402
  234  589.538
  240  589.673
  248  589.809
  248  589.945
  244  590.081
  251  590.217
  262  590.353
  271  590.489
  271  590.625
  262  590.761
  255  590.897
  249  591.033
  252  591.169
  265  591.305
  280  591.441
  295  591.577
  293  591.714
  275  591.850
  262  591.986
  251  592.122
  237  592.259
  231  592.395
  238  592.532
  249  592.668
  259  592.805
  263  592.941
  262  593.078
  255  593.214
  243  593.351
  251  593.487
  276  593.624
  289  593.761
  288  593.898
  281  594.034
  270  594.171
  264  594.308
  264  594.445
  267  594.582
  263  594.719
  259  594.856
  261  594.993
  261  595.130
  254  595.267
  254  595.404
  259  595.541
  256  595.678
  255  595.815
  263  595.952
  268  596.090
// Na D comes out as 0.078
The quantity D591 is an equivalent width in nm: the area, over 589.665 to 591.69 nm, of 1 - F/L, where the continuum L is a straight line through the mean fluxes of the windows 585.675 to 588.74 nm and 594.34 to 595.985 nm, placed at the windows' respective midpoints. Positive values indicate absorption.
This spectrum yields 0.04 nm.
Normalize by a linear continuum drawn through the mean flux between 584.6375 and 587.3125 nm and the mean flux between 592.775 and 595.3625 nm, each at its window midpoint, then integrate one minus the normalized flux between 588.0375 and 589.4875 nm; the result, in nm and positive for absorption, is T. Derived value 0.066 nm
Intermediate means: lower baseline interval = 267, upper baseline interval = 265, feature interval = 254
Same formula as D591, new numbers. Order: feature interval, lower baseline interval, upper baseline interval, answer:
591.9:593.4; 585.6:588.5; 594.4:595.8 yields 0.07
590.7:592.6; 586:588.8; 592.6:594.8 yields 0.04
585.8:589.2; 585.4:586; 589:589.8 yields -0.12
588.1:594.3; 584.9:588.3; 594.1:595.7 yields 0.18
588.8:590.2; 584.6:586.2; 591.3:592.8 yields 0.12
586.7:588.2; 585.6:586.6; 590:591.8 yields -0.06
